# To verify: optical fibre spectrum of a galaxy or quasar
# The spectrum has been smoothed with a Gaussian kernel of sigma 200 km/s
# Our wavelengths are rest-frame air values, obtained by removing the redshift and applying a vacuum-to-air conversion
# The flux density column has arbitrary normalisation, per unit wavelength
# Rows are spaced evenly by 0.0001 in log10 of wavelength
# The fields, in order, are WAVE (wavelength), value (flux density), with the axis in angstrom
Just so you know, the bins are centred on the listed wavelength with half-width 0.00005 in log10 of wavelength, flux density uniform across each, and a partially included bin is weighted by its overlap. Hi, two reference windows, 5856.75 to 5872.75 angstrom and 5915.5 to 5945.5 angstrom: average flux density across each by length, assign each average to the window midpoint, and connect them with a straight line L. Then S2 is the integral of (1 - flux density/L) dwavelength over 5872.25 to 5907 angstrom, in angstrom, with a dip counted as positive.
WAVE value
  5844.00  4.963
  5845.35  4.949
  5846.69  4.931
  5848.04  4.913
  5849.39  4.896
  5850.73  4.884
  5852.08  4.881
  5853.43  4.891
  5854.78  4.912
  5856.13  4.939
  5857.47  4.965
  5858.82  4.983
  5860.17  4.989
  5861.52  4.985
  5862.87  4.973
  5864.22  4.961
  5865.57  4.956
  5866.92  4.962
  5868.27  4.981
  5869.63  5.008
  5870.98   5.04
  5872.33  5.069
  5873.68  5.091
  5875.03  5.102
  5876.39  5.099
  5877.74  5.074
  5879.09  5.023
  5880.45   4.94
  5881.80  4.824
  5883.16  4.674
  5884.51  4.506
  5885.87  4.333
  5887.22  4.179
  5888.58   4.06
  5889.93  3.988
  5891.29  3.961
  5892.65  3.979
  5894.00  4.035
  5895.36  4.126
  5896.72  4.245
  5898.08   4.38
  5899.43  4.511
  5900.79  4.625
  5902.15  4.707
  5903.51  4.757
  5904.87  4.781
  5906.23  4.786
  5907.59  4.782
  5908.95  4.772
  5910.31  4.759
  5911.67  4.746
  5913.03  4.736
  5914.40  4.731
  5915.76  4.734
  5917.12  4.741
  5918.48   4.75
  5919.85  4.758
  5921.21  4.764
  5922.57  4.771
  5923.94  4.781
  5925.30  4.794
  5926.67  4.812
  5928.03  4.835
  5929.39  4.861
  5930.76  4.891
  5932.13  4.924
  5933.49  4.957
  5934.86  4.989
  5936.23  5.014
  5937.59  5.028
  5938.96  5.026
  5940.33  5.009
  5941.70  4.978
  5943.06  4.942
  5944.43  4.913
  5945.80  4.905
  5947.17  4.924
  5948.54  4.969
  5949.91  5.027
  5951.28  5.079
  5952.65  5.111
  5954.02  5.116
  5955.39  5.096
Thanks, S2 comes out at 2.7 angstrom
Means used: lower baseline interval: 4.99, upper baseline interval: 4.88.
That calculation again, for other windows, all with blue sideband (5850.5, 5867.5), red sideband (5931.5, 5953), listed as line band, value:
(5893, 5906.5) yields 1.3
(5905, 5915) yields 0.4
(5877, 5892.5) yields 1.5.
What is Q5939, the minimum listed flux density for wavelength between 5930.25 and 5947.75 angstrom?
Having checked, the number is 4.891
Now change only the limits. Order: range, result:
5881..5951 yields 3.961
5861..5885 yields 4.506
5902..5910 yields 4.707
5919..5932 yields 4.758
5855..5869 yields 4.939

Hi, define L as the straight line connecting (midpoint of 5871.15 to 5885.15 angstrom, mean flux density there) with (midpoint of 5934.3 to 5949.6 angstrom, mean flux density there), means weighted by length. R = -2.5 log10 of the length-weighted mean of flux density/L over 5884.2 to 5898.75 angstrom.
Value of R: 0.191 mag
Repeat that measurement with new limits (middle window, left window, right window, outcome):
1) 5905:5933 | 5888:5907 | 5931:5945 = -0.02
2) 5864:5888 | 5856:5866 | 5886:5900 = -0.06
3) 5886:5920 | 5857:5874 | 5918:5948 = 0.10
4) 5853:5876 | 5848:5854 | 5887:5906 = -0.06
